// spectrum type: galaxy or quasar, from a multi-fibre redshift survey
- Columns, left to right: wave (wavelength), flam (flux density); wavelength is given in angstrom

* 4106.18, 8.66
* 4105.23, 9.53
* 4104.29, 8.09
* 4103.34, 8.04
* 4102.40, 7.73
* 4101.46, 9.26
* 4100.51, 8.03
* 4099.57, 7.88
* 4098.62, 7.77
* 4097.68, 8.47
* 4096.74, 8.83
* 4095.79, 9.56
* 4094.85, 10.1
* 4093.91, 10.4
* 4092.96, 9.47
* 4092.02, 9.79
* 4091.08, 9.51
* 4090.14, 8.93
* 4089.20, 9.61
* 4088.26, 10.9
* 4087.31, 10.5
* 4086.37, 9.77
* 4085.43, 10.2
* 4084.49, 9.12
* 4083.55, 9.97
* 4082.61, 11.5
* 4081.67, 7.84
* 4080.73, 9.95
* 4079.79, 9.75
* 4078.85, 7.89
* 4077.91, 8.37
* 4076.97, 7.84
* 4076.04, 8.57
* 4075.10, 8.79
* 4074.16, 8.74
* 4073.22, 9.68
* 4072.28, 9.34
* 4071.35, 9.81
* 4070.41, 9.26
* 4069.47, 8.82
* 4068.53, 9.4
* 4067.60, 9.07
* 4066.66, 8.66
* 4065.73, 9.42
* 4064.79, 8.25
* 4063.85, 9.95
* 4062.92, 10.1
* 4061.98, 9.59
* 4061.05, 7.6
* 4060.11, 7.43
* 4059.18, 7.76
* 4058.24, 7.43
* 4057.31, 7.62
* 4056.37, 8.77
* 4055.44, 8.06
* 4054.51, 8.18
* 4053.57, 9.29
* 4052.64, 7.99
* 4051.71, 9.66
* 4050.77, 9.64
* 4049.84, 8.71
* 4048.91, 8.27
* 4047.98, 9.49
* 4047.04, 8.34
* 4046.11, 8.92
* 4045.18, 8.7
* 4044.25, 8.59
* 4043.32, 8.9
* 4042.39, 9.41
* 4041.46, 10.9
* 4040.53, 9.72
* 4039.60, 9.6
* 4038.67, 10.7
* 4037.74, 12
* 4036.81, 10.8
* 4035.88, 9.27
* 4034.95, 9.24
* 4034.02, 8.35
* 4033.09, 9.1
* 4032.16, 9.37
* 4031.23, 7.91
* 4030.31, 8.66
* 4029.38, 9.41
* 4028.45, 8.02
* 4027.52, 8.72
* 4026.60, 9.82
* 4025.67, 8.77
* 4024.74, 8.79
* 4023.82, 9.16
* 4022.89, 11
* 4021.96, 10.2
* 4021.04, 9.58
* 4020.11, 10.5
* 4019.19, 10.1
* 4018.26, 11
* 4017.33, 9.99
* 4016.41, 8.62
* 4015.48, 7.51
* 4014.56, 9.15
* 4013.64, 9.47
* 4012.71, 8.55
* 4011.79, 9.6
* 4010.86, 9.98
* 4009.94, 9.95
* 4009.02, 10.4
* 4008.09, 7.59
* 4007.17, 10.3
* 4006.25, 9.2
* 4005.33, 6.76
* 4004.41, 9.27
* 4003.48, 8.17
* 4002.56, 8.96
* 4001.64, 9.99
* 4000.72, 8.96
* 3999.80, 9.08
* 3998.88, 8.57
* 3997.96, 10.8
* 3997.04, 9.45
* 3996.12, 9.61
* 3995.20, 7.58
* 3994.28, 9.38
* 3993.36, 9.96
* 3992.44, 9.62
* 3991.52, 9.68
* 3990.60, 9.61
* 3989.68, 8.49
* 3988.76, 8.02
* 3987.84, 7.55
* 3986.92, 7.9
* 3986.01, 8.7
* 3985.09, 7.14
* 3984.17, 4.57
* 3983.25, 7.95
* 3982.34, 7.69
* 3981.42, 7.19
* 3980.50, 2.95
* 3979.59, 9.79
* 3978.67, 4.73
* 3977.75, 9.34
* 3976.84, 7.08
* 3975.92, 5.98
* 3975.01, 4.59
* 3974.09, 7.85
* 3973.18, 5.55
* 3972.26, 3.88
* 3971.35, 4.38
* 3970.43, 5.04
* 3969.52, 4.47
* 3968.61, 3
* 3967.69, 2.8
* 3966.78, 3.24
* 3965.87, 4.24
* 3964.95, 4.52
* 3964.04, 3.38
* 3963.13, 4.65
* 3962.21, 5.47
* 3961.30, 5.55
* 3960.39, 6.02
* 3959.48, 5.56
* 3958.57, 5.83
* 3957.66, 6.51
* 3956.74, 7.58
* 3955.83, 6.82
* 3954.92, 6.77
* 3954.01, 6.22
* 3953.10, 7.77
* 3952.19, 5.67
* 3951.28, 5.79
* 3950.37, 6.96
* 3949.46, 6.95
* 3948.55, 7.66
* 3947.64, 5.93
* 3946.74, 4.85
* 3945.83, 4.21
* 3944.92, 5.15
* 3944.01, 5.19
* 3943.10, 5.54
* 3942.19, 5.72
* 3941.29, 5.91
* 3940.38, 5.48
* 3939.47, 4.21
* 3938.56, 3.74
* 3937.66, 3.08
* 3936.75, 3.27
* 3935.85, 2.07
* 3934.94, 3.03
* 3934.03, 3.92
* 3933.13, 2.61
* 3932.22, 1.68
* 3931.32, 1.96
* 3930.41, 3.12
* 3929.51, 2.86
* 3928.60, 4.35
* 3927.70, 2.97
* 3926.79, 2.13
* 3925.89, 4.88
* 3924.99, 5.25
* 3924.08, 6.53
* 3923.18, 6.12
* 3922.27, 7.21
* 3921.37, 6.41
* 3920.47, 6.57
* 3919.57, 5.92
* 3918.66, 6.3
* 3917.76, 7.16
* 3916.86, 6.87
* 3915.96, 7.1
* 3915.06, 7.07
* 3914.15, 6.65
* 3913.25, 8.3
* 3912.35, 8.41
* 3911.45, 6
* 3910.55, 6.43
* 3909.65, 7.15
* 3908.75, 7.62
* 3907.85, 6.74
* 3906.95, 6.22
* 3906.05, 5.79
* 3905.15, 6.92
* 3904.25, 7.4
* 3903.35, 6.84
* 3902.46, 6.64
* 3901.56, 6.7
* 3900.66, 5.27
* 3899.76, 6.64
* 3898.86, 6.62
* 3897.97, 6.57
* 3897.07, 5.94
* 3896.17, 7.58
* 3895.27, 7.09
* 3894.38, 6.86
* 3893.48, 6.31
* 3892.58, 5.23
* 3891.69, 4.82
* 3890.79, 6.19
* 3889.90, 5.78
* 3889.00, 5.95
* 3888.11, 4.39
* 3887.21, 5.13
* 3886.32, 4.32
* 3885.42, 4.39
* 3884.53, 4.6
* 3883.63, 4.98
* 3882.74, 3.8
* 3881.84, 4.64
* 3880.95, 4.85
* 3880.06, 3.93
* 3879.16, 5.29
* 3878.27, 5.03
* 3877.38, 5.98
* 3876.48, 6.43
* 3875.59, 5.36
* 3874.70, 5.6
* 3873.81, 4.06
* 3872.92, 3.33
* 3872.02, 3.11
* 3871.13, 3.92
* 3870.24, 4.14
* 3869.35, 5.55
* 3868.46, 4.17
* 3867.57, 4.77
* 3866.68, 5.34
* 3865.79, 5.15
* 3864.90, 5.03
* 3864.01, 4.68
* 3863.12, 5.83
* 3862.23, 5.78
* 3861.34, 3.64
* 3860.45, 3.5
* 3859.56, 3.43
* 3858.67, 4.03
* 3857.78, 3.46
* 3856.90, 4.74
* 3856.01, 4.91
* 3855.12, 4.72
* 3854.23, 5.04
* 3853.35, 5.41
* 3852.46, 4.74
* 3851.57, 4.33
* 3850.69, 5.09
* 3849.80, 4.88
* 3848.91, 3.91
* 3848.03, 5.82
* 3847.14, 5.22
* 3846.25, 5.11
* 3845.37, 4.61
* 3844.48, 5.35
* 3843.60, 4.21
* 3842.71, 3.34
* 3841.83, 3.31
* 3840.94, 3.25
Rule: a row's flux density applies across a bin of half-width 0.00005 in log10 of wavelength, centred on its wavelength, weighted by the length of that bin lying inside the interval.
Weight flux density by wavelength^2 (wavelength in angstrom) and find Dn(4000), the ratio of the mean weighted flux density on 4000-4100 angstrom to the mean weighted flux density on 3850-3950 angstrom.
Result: 1.89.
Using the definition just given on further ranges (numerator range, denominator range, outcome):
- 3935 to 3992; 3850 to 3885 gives 1.31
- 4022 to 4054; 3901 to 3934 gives 1.71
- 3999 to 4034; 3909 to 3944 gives 1.89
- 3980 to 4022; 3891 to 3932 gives 1.52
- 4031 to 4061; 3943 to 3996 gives 1.47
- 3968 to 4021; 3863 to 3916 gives 1.50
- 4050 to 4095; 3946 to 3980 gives 1.68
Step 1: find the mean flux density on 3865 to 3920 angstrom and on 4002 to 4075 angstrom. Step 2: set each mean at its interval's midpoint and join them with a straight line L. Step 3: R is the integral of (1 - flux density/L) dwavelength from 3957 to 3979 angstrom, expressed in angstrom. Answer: 6.9 angstrom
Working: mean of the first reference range 5.79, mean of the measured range 5.18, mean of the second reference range 9.14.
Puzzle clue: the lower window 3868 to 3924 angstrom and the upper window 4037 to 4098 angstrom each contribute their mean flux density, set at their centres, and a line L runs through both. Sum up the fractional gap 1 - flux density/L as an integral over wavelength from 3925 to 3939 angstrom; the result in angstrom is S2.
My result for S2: 7.4 angstrom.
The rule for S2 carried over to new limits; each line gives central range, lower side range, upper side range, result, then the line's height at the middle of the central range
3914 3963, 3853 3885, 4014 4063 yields 9.1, 6.5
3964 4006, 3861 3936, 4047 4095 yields 0.8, 7.25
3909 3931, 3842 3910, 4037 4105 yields 0.6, 6.1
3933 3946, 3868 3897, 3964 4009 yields 4.3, 6.31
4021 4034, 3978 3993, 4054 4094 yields -1.3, 8.33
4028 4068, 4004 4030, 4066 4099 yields 1.4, 9.33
